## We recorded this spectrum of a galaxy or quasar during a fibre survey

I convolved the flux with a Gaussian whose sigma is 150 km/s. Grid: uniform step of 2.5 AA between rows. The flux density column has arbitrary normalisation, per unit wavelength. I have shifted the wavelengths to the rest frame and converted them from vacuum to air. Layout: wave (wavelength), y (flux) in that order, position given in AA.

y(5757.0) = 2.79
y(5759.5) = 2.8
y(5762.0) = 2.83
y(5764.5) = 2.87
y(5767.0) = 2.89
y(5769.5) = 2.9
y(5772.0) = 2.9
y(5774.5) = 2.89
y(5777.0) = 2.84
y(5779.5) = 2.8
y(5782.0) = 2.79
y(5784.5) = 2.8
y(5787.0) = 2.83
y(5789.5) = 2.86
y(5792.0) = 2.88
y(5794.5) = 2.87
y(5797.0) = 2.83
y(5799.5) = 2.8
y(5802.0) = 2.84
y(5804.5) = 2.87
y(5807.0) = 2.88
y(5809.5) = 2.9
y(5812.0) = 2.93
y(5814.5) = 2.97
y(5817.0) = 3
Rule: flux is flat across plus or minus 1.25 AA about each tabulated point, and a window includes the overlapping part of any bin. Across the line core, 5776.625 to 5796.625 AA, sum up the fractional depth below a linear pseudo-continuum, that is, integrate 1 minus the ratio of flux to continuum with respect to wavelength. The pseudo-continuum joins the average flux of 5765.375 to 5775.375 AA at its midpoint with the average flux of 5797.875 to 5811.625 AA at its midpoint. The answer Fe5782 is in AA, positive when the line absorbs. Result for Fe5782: 0.3 AA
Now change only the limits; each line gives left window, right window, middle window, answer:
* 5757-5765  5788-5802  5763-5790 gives -0.17 AA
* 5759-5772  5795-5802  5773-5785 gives 0.09 AA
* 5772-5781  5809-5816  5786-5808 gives 0.38 AA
